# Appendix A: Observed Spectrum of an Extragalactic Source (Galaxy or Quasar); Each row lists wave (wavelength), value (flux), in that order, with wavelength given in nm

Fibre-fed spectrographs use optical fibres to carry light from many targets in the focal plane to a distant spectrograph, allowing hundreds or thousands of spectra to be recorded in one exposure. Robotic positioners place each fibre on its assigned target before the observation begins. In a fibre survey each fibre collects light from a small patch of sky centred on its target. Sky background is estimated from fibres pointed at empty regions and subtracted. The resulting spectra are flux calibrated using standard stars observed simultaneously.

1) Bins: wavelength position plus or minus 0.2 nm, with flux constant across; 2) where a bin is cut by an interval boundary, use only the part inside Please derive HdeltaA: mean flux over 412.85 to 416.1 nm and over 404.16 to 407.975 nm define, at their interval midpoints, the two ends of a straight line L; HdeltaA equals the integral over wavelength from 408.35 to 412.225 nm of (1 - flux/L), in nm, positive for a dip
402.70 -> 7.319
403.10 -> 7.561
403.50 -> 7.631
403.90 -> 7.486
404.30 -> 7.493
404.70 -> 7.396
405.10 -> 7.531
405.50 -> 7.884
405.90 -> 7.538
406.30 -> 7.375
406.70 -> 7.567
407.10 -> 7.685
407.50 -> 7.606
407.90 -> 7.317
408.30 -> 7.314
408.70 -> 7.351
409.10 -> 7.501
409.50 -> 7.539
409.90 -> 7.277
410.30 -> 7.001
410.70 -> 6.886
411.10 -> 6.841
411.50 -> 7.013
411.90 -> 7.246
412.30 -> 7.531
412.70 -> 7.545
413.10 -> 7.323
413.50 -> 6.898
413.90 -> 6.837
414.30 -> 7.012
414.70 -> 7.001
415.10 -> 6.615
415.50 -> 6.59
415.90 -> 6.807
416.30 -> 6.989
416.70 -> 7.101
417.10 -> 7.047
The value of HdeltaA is 0.01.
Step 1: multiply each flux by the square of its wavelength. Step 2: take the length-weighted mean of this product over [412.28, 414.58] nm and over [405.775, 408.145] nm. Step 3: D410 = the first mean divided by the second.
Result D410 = 0.98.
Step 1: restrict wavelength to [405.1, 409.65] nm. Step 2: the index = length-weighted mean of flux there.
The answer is 7.52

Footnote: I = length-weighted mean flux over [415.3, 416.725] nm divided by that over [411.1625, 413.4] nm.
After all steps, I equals 0.9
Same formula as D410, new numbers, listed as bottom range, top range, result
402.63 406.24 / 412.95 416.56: 0.96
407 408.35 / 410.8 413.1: 0.99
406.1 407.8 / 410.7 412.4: 0.96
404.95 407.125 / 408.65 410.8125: 0.97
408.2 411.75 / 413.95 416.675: 0.98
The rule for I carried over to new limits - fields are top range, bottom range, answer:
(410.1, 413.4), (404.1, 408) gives 0.95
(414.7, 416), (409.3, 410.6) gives 0.93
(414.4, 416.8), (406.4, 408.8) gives 0.92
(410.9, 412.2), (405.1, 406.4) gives 0.93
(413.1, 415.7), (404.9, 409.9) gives 0.91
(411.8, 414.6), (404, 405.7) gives 0.95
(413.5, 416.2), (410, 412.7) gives 0.96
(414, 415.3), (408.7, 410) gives 0.92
